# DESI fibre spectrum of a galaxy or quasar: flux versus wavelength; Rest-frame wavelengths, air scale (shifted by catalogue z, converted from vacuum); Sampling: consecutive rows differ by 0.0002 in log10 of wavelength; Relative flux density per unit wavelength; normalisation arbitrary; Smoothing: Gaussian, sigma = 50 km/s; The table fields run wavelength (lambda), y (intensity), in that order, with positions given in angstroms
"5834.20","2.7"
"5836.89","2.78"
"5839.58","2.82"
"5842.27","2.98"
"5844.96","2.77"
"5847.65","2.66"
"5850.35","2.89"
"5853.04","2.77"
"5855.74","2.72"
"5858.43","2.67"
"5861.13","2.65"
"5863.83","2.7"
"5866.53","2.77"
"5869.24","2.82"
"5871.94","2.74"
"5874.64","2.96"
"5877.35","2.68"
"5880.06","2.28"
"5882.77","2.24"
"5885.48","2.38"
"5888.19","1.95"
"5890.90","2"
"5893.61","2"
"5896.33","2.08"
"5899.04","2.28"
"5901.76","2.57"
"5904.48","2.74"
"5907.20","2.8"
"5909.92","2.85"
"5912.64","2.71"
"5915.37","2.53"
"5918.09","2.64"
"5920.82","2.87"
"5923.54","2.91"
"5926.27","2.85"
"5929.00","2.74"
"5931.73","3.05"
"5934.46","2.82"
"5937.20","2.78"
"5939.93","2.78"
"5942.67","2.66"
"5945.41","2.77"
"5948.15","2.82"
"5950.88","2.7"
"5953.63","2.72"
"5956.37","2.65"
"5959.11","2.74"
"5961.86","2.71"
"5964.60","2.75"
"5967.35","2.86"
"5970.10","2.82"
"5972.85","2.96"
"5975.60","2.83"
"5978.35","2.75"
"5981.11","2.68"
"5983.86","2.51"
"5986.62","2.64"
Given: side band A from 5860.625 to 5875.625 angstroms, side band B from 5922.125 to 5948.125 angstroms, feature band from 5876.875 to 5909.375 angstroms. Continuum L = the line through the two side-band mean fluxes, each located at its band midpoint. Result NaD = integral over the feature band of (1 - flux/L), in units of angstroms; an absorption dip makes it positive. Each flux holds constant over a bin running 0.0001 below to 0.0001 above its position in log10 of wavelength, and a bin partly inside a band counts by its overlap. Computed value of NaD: 5.3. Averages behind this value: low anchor 2.78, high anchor 2.82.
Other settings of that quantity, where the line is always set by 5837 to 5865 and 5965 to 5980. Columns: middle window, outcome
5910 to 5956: 0.6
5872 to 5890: 2.3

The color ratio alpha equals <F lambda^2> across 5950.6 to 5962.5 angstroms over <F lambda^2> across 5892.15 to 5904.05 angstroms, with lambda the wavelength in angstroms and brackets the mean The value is 1.21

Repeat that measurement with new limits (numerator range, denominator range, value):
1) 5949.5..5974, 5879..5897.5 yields 1.33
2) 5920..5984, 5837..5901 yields 1.12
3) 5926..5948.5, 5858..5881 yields 1.06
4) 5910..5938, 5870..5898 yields 1.21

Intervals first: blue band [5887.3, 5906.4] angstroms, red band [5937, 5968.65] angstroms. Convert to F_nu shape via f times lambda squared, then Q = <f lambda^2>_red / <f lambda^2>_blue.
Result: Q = 1.2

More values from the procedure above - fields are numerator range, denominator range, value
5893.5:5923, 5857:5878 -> 0.95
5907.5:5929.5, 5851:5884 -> 1.05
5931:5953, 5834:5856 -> 1.03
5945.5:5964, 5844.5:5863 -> 1.03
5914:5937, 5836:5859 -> 1.03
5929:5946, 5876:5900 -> 1.29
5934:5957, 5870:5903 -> 1.19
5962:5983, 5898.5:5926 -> 1.05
